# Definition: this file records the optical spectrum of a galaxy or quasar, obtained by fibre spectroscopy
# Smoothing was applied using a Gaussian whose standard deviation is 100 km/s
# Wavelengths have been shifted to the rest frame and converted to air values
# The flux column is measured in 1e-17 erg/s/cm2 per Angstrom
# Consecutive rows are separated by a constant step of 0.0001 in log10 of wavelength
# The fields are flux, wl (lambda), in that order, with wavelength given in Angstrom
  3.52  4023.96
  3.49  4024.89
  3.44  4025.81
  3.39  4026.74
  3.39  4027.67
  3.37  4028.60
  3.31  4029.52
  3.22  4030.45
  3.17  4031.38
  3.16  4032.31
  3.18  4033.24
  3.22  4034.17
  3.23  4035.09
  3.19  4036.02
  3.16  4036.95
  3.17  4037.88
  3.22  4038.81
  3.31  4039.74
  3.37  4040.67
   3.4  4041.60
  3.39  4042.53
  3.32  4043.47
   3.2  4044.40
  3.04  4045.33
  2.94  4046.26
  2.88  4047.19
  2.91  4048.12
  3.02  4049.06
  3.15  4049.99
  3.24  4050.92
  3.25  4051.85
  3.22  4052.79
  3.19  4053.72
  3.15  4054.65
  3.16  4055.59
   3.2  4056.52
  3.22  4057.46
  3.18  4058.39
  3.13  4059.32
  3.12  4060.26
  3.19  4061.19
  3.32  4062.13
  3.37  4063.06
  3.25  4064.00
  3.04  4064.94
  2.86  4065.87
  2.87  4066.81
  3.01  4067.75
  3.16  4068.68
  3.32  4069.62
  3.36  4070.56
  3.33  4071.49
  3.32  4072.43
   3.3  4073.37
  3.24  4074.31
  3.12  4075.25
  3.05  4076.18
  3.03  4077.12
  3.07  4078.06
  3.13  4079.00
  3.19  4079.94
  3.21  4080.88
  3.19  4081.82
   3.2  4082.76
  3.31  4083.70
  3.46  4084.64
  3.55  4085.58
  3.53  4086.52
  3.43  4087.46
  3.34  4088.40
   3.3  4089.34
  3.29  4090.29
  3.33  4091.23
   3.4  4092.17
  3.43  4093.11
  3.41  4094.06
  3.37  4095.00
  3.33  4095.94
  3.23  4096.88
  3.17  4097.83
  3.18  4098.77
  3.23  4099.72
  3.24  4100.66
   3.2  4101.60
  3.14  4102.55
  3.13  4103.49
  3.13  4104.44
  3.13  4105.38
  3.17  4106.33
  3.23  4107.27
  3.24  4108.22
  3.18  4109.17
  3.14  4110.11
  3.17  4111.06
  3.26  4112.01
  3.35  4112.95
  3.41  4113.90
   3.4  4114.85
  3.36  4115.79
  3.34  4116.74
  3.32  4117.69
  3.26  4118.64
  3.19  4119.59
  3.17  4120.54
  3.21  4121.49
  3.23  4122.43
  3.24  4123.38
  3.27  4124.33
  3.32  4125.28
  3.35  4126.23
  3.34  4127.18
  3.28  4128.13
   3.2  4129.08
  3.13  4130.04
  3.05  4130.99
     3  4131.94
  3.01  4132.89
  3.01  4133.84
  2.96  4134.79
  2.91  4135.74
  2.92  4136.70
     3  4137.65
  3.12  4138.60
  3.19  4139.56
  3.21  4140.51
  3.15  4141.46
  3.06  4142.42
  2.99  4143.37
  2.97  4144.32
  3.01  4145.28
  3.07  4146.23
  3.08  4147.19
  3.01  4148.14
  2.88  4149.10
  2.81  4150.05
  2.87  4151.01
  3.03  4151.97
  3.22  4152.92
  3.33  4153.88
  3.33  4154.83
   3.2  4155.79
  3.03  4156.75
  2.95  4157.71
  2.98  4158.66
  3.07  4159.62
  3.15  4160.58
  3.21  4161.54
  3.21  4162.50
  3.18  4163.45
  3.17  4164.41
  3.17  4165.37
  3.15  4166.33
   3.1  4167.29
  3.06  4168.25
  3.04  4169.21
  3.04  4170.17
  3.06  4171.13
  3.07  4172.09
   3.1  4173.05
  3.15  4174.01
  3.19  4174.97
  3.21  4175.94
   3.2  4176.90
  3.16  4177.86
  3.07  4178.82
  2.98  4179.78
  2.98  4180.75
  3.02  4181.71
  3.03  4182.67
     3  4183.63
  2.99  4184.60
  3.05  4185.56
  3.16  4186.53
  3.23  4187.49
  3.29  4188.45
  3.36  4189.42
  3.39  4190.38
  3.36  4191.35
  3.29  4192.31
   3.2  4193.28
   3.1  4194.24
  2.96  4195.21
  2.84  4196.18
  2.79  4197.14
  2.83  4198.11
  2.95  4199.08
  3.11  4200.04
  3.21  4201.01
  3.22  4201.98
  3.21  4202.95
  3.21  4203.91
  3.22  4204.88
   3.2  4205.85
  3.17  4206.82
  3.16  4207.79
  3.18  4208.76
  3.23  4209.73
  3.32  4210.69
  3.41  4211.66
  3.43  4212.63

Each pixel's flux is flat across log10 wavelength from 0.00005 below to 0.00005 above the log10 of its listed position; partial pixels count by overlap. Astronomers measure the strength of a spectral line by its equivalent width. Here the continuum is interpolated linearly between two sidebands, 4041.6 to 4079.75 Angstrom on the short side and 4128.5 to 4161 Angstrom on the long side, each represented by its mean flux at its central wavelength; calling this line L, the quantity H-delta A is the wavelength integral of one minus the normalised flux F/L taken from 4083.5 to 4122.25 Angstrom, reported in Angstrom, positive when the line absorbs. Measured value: -2.20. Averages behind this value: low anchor 3.16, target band 3.28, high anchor 3.06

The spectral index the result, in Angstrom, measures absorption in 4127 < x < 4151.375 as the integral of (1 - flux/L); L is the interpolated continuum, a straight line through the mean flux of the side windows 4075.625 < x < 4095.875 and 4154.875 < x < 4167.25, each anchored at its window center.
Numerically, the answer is 1.02 Angstrom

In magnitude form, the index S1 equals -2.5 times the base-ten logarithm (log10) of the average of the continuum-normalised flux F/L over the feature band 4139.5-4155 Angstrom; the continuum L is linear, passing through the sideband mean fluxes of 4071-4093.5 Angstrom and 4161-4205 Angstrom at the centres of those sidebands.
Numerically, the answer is 0.04 mag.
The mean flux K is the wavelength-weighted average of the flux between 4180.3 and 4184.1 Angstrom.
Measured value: 3.01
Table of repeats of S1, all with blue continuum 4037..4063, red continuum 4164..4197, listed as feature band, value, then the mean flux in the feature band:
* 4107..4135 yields -0.03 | 3.22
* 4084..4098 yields -0.07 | 3.37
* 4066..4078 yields 0.00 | 3.16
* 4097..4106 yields 0.00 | 3.17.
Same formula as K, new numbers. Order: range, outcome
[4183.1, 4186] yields 3.01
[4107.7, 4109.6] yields 3.2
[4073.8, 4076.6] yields 3.15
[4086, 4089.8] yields 3.41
